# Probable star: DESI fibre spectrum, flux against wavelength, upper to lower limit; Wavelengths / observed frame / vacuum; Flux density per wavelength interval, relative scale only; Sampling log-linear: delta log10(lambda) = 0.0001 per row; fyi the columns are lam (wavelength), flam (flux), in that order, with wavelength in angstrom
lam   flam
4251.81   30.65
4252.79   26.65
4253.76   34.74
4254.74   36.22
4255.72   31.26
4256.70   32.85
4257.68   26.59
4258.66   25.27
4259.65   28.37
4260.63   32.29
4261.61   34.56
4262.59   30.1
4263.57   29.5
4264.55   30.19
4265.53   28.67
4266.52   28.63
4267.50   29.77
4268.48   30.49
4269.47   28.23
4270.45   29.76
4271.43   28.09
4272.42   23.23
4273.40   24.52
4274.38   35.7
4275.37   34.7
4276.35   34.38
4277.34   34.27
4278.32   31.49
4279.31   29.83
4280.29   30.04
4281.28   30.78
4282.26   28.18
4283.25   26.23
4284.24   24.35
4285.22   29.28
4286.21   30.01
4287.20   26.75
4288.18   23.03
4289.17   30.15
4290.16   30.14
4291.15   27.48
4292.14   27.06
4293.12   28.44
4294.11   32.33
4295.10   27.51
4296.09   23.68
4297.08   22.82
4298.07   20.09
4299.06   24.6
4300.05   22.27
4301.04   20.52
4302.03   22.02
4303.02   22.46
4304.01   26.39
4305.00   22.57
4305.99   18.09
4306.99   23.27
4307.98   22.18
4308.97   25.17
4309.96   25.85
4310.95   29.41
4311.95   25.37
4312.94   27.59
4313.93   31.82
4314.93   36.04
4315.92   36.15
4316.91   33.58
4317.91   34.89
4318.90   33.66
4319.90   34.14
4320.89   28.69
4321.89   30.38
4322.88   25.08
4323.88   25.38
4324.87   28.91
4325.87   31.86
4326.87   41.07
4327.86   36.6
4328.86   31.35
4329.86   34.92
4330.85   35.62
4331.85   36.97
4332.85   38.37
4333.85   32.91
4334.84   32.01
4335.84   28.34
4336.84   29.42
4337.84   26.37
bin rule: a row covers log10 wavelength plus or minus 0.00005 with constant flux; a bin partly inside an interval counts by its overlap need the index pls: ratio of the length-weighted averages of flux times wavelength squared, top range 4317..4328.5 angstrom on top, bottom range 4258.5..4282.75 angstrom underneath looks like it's 1.1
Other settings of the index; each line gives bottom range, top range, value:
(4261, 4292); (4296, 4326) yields 0.93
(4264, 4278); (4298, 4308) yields 0.75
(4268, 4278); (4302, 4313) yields 0.81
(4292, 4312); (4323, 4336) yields 1.39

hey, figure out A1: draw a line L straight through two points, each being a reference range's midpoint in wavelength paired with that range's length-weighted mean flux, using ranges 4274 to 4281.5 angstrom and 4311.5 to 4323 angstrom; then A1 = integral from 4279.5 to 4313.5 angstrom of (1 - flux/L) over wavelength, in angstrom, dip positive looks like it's 6.8 angstrom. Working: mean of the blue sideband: 32.6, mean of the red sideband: 31.7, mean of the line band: 25.8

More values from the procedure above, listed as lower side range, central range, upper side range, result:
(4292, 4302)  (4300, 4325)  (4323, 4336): 1.3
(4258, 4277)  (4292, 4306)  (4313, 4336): 3.3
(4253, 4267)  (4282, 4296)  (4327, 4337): 1.8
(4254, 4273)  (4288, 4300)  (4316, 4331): 1.8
